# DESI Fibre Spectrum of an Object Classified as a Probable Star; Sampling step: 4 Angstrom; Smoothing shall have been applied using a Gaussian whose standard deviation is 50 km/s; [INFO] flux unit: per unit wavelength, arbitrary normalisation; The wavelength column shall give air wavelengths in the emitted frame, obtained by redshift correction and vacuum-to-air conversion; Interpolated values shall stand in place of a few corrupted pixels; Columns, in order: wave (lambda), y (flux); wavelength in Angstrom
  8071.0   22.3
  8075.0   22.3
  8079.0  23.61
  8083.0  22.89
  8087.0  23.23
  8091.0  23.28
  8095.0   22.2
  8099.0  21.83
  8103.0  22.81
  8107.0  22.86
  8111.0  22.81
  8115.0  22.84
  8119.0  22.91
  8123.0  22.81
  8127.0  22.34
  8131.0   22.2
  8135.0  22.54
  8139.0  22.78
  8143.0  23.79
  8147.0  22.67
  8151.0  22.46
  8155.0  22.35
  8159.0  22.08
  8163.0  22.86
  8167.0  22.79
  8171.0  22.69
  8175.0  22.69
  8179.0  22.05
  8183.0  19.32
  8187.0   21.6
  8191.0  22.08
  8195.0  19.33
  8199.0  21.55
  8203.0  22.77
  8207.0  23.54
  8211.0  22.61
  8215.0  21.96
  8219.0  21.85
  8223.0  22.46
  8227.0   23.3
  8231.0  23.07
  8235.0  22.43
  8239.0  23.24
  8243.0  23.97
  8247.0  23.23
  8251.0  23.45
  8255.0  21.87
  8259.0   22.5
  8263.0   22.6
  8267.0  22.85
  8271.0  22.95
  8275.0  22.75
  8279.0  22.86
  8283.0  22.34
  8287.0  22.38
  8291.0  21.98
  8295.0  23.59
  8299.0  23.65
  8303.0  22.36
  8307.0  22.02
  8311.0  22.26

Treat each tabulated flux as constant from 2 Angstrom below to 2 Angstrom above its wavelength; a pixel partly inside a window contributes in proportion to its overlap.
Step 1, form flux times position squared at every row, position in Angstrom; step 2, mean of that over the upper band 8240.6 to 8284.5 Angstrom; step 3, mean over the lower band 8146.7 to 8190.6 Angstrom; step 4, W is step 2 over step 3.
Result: 1.1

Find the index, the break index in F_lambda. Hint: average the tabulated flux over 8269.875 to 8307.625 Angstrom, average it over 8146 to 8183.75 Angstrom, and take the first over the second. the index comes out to 1.0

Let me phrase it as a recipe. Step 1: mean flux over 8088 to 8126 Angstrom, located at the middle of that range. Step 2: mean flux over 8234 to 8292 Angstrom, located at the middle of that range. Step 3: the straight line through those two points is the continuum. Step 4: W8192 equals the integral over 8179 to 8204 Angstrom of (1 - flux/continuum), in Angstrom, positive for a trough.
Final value 1.8 Angstrom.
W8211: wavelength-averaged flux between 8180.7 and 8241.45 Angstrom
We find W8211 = 22.1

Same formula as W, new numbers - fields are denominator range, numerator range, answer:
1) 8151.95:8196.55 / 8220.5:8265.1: 1.07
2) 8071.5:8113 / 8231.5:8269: 1.05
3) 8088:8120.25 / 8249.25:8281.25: 1.04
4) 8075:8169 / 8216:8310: 1.04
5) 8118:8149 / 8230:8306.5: 1.04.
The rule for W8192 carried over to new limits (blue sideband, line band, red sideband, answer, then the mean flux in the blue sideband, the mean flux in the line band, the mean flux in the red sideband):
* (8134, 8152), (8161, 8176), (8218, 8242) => 0.1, 22.9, 22.8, 22.8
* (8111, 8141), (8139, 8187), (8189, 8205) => -0.7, 22.6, 22.3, 21.4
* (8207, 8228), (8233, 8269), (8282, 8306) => -0.5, 22.5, 22.9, 22.7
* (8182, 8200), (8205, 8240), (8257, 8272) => -1.7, 20.8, 22.7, 22.7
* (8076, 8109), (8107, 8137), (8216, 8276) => 0.2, 22.8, 22.7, 22.8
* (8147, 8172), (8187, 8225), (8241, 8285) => 1.2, 22.5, 22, 22.9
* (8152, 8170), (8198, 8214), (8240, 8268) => 0.1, 22.5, 22.6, 22.9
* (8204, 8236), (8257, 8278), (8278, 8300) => 0.0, 22.7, 22.7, 22.8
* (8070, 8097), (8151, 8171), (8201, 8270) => 0.3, 22.8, 22.5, 22.8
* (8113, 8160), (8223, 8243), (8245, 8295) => -0.3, 22.7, 23.1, 22.7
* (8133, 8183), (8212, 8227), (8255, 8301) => 0.2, 22.5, 22.3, 22.7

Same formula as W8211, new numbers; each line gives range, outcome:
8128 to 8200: 22.1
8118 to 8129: 22.7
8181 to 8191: 20.8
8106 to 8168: 22.7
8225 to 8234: 23.1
